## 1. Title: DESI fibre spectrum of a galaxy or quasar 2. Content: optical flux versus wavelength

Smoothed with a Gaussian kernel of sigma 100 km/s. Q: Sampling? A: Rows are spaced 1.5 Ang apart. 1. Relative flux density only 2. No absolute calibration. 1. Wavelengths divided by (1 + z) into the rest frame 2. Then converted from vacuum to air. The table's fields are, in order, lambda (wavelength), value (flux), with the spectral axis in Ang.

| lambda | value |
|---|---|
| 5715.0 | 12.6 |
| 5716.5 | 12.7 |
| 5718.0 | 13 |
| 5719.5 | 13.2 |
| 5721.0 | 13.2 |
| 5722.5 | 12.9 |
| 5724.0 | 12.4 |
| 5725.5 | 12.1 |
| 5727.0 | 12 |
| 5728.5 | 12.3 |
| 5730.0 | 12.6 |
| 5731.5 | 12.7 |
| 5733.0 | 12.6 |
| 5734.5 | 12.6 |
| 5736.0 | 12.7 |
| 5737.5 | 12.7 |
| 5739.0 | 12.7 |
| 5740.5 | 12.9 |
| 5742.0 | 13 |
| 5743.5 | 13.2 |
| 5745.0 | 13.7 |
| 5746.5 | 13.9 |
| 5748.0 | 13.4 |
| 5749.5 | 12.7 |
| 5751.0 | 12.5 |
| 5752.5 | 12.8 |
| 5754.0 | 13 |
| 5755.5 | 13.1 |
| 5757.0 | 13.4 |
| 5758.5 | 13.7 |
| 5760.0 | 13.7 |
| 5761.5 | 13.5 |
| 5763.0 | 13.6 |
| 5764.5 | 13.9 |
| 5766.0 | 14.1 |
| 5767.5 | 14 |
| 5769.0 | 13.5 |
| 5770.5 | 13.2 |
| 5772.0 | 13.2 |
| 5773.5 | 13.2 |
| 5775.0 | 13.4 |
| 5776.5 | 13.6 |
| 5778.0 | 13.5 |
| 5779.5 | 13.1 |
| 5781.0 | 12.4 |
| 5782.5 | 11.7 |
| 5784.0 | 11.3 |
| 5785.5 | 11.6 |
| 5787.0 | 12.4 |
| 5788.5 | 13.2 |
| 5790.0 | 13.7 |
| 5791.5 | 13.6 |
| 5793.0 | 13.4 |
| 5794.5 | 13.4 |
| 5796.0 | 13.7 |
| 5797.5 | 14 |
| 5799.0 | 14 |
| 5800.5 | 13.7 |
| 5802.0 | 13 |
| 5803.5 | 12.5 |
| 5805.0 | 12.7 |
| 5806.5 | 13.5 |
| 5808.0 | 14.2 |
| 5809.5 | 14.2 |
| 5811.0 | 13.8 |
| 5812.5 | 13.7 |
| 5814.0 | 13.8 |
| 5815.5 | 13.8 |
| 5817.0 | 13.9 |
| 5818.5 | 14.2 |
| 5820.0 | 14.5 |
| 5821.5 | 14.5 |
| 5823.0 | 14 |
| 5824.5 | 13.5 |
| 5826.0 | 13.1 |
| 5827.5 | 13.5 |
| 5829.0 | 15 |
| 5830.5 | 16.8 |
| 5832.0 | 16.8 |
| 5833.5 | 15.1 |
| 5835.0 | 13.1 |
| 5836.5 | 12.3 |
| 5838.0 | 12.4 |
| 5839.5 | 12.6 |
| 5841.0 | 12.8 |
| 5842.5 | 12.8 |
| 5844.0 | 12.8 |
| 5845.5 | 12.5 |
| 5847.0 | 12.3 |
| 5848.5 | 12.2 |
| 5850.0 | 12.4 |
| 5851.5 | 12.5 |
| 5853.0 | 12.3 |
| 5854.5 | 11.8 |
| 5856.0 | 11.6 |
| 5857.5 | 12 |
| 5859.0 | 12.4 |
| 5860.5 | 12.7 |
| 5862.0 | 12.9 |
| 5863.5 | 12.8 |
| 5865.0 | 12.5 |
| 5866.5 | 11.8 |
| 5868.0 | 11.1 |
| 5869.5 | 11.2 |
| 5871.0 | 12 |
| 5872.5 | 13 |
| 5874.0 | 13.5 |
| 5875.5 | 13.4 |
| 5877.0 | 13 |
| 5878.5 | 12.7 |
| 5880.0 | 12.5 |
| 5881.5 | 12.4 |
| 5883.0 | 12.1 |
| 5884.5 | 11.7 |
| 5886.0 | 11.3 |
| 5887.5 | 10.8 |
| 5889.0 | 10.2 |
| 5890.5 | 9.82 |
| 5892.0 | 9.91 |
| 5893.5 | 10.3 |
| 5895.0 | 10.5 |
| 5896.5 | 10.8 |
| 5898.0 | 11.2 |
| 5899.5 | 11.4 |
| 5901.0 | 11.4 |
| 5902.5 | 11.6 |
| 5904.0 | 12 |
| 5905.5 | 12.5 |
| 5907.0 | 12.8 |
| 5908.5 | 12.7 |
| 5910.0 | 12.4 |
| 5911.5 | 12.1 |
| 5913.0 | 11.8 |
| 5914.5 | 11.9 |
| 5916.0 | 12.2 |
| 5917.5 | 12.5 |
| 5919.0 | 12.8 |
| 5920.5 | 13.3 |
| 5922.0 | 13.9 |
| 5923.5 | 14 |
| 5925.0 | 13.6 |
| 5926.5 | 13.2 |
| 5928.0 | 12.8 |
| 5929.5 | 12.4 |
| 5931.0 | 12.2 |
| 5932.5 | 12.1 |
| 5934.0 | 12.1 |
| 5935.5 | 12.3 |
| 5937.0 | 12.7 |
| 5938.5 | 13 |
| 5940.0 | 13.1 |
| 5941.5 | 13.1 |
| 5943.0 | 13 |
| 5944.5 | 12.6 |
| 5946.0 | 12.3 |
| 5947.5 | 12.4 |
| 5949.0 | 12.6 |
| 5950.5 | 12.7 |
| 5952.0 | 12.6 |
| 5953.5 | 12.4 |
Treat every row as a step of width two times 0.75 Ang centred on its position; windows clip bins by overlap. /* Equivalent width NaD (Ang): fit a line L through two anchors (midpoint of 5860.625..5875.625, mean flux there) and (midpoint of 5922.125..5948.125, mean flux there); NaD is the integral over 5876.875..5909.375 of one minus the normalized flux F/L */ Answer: 2.7 Ang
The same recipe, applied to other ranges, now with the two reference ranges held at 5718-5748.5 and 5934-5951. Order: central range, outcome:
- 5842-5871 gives 1.17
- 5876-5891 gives 1.20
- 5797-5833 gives -3.55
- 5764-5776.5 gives -0.73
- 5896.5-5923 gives 0.97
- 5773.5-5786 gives 0.17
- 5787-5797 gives -0.50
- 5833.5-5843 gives -0.07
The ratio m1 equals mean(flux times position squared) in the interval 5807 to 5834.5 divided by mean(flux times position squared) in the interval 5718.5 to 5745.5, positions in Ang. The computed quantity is 1.16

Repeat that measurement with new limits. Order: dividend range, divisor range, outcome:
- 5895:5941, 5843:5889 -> 1.03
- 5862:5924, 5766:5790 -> 0.96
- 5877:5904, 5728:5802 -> 0.90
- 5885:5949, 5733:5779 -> 0.97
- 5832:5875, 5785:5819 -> 0.95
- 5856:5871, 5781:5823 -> 0.92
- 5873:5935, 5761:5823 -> 0.94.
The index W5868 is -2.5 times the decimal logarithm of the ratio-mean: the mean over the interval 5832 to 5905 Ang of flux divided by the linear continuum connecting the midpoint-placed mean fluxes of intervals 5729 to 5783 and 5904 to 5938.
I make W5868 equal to 0.06 mag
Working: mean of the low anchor 13.2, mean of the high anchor 12.6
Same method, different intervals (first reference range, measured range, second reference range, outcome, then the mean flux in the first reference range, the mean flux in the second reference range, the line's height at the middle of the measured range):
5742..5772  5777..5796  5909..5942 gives 0.038 mag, 13.4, 12.7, 13.3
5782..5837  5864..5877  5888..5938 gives 0.030 mag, 13.7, 12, 12.7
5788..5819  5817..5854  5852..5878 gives -0.043 mag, 13.6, 12.4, 13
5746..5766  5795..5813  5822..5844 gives 0.005 mag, 13.3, 13.8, 13.6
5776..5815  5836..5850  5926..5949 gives 0.042 mag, 13.2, 12.6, 13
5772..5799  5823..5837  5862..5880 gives -0.130 mag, 13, 12.5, 12.7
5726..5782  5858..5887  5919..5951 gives 0.050 mag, 13.1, 12.8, 12.9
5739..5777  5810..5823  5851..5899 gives -0.117 mag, 13.4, 11.8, 12.6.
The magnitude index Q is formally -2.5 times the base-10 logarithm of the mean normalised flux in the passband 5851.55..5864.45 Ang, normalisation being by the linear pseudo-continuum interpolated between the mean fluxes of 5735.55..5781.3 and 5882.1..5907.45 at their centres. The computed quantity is -0.052 mag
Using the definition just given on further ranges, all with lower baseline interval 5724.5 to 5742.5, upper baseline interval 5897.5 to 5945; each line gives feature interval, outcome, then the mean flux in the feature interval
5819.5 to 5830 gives -0.124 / 14.1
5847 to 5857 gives 0.035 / 12.1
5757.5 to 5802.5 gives -0.061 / 13.3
